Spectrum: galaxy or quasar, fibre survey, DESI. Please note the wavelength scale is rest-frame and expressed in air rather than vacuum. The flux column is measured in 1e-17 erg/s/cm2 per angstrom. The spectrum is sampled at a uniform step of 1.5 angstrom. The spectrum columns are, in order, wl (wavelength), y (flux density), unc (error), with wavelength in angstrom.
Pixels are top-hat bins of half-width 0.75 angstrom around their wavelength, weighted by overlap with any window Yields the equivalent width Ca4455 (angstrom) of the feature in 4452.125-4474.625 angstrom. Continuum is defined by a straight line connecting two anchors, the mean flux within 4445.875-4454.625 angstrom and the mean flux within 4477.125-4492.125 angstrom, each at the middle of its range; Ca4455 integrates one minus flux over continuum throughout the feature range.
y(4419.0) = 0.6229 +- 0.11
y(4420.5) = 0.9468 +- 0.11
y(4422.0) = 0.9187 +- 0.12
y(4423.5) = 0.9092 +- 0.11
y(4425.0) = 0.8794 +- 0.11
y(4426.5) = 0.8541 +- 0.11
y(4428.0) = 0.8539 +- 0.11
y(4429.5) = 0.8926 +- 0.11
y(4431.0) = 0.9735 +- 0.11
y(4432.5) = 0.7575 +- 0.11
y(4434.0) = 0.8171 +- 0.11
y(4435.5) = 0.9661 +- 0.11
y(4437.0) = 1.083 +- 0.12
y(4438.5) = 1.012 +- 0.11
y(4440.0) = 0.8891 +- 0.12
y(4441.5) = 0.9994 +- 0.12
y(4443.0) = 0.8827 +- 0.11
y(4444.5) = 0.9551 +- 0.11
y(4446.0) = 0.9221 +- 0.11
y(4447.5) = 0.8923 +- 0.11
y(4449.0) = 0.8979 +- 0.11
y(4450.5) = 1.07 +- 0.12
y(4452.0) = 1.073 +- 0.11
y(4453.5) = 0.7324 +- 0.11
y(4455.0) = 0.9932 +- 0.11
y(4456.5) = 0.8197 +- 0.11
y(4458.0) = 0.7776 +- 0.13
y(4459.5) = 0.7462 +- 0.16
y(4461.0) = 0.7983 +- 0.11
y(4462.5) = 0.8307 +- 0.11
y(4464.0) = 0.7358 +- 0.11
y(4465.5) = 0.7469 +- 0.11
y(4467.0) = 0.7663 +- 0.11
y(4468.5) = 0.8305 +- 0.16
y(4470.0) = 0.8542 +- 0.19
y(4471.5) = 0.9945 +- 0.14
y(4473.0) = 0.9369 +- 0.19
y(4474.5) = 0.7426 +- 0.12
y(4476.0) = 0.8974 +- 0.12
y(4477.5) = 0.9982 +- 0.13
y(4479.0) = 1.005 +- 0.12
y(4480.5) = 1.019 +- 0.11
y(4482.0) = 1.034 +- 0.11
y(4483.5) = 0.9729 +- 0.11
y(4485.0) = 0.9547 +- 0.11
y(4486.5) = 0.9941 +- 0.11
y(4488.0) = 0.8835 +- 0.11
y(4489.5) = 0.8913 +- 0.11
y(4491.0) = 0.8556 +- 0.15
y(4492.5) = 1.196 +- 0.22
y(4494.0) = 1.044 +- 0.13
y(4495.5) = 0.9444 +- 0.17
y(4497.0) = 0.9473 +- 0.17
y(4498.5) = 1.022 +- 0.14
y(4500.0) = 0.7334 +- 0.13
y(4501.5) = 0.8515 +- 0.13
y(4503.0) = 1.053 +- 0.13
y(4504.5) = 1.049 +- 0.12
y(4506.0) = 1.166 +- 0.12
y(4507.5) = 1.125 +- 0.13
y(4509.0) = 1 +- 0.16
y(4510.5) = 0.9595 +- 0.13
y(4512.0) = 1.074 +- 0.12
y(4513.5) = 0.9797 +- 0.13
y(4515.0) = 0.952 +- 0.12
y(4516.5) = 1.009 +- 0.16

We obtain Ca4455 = 2.8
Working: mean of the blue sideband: 0.935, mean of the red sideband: 0.966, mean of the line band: 0.83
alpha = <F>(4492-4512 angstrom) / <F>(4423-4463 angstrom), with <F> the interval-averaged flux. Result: 1.1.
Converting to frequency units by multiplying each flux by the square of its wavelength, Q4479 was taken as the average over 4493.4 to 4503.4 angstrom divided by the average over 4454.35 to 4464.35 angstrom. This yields 1.2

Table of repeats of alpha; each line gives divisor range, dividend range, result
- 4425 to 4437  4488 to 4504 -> 1.07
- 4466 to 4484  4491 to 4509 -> 1.09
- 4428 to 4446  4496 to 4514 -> 1.08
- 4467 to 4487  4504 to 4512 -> 1.14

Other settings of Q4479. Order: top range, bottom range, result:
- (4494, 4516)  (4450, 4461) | 1.16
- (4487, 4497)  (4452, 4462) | 1.18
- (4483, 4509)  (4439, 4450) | 1.09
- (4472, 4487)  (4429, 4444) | 1.05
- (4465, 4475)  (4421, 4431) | 0.96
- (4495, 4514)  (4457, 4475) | 1.24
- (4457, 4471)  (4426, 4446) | 0.87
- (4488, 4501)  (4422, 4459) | 1.07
